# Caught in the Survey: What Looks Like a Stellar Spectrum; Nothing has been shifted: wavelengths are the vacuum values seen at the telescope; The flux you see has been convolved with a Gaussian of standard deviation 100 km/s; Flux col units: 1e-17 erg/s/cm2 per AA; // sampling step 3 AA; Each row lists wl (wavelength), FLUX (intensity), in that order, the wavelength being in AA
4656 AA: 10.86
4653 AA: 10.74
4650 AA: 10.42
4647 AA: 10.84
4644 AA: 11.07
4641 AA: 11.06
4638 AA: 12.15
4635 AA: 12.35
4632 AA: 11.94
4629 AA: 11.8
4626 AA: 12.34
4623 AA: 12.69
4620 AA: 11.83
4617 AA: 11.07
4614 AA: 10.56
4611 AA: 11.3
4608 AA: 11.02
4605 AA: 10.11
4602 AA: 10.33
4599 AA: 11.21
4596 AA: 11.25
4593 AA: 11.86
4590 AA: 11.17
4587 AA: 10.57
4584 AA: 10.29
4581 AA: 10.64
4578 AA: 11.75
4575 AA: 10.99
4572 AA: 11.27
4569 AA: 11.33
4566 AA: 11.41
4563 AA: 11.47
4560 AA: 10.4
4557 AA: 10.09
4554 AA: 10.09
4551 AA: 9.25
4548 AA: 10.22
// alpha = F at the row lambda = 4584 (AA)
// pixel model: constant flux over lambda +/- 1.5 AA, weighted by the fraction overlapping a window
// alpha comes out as 10.29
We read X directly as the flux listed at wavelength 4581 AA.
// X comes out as 10.64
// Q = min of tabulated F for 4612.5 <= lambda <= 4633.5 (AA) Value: 10.56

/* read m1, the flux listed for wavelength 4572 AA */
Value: 11.27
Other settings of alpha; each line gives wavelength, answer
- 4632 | 11.94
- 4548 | 10.22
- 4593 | 11.86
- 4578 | 11.75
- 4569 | 11.33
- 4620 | 11.83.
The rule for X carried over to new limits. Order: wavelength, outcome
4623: 12.69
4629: 11.8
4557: 10.09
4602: 10.33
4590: 11.17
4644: 11.07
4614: 10.56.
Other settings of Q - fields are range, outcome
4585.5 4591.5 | 10.57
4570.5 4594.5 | 10.29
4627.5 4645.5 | 11.06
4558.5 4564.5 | 10.4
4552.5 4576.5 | 10.09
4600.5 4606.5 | 10.11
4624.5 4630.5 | 11.8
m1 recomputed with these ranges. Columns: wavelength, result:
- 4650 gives 10.42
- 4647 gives 10.84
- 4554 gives 10.09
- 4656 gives 10.86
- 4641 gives 11.06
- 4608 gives 11.02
